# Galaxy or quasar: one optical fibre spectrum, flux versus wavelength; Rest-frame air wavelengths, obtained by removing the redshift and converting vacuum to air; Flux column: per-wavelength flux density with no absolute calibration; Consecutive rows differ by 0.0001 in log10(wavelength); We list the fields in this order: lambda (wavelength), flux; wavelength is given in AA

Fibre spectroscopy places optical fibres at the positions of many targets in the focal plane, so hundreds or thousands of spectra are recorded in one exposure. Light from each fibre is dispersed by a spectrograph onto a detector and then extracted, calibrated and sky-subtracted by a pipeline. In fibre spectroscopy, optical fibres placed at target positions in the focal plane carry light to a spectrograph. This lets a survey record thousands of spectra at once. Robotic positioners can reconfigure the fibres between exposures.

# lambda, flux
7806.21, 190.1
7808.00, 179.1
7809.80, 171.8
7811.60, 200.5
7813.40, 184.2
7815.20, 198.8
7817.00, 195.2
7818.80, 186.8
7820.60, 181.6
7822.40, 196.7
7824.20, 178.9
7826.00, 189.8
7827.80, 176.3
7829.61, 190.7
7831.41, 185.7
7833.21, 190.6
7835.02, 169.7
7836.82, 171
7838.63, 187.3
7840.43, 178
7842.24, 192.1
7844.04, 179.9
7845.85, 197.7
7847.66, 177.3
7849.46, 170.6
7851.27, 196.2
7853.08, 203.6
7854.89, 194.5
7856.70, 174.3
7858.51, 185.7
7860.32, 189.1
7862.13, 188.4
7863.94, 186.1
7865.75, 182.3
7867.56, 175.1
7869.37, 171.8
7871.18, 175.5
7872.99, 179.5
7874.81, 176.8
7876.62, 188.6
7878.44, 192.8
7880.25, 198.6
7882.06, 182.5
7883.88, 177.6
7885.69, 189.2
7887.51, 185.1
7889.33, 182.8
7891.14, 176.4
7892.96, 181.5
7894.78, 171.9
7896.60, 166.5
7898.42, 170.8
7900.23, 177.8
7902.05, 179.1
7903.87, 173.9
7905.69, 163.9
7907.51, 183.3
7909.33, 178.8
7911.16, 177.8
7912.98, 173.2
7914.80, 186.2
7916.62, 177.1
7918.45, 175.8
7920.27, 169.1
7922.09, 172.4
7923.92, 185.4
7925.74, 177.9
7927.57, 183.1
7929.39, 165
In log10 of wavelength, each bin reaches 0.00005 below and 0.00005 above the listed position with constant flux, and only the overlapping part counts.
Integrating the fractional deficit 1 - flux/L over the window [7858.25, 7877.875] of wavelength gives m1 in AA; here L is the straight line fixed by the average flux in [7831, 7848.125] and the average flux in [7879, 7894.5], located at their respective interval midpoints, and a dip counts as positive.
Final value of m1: 0.19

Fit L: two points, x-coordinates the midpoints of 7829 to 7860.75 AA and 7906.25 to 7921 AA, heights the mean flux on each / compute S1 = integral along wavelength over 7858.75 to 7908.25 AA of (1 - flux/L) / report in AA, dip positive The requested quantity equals 0.13 AA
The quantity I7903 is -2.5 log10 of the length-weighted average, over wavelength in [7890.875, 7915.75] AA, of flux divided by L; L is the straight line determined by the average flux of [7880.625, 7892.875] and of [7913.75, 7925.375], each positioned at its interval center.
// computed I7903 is 0.03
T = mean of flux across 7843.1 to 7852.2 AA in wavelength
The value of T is 184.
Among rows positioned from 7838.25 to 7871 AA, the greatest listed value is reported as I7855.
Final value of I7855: 203.6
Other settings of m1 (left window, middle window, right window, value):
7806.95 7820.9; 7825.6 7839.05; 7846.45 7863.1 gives 0.4 AA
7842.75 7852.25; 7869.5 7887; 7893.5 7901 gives -0.7 AA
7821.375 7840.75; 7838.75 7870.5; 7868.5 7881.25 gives -0.3 AA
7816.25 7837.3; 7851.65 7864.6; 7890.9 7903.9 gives -0.6 AA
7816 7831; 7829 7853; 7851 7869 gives 0.3 AA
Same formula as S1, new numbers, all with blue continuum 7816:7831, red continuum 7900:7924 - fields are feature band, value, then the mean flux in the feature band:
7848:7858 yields -0.2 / 187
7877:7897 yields -0.4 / 183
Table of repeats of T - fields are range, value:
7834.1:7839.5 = 176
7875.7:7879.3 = 190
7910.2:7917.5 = 179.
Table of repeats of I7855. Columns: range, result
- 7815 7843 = 198.8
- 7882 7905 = 189.2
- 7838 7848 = 197.7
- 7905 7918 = 186.2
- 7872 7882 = 198.6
